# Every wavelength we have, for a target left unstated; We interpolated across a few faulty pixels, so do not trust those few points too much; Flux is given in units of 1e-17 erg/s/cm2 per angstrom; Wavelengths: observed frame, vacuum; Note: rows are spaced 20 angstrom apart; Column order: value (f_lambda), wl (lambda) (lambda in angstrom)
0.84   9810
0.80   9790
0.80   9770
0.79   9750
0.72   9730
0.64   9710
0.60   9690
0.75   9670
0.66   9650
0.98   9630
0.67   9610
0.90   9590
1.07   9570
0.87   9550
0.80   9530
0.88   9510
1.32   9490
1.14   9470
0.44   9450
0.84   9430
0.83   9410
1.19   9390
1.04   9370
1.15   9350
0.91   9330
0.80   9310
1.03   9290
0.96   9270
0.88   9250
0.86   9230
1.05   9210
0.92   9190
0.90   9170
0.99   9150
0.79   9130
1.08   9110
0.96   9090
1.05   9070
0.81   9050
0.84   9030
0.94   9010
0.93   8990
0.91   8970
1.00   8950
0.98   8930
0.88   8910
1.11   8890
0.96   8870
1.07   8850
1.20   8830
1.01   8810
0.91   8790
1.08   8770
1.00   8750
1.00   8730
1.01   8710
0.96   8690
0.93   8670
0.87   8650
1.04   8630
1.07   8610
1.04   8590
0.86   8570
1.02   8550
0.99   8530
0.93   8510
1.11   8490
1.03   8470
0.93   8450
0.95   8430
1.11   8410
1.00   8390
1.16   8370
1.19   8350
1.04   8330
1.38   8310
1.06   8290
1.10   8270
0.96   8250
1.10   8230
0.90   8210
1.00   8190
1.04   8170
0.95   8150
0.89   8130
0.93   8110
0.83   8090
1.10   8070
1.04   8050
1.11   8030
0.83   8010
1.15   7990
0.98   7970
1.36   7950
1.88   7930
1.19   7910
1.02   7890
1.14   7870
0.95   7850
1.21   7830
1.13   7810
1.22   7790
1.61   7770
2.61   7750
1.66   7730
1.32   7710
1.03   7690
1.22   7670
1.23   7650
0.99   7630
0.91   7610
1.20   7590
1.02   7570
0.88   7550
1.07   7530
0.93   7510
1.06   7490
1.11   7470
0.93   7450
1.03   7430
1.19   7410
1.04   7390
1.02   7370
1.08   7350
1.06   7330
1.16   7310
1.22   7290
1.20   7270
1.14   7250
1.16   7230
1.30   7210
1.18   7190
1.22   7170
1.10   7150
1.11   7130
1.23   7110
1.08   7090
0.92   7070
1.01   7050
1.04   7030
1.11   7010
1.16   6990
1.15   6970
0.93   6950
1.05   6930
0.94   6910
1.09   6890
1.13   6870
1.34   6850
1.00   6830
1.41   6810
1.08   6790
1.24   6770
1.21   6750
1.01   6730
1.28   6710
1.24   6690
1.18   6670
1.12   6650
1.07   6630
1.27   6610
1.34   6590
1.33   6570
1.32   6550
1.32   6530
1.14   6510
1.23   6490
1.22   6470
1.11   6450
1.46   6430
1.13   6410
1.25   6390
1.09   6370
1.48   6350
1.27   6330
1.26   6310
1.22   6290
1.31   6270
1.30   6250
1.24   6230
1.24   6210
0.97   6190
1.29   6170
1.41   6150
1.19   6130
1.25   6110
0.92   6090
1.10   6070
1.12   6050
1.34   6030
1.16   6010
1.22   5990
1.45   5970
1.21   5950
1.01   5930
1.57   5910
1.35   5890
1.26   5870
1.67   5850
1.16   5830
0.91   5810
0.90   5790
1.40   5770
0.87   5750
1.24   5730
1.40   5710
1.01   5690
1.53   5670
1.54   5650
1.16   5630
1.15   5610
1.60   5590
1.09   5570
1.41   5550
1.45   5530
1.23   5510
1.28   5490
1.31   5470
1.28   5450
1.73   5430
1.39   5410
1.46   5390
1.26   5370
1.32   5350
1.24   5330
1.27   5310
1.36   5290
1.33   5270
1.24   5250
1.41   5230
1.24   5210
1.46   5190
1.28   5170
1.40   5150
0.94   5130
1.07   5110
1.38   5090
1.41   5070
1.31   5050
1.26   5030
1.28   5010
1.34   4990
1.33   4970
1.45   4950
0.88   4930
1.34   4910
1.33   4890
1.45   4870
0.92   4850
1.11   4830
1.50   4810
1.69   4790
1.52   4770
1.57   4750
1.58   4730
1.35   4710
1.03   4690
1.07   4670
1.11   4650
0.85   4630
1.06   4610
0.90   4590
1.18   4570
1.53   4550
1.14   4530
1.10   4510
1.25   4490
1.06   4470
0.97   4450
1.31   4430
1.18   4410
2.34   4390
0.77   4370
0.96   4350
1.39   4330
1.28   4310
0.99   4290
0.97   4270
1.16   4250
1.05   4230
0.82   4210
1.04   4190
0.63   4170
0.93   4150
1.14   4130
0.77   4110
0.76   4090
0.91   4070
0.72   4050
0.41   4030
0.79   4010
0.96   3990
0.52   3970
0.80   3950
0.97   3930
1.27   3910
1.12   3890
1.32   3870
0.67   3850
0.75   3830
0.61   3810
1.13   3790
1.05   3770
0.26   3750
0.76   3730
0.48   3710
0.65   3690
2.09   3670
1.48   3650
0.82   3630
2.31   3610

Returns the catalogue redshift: 0.179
